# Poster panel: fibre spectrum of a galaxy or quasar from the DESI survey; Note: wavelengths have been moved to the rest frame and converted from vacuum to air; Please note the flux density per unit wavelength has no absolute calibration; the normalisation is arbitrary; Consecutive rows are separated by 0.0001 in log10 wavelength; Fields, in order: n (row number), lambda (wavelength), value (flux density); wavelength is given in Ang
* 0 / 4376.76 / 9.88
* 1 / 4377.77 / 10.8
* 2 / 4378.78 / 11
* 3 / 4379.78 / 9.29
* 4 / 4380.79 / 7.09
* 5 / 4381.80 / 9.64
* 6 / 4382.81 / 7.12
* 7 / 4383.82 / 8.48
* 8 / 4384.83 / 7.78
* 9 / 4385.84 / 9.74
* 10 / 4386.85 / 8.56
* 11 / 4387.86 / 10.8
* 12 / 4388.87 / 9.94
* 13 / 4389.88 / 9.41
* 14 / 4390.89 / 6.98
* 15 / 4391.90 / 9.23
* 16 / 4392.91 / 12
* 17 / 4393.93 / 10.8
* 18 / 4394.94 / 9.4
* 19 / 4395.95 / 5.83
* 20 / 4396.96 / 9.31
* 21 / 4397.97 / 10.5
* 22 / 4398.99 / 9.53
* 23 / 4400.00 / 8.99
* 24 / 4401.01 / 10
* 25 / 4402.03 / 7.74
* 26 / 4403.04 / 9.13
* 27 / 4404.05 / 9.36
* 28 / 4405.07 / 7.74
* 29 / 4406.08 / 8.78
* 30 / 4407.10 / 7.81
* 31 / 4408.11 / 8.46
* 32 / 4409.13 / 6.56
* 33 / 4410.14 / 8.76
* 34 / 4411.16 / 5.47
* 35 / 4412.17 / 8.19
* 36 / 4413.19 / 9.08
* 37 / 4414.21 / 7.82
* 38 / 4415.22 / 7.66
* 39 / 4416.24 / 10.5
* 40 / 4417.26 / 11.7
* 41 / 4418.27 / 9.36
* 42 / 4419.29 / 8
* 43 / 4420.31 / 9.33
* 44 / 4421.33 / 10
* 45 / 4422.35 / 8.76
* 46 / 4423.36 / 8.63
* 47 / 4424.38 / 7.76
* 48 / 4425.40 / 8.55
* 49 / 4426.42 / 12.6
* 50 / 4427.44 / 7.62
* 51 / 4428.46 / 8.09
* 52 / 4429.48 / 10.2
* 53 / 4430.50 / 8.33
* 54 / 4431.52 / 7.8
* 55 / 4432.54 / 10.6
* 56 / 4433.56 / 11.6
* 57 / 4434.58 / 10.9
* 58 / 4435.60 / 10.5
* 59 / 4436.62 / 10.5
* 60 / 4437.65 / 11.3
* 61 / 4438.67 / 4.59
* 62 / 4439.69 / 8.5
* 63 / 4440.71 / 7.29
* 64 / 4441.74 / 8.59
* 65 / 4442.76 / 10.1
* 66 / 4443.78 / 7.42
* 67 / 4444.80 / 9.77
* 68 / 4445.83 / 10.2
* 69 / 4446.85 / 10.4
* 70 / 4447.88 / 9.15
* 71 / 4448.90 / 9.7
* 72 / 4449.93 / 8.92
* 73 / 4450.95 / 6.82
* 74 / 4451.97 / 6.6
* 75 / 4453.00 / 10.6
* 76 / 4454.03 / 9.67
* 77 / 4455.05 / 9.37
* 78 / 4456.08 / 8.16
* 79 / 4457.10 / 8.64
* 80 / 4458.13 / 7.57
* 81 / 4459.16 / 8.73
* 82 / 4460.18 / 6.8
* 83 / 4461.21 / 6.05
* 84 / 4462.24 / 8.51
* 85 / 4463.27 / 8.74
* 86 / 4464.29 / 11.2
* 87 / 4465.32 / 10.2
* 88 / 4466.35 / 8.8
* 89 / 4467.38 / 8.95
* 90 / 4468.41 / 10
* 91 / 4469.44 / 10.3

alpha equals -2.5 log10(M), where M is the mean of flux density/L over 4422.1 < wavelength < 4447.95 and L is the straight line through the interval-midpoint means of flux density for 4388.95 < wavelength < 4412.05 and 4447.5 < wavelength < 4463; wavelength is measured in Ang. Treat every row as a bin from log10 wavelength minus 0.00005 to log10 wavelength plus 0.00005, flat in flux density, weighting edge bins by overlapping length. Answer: -0.09 mag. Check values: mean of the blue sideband 8.73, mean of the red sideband 8.35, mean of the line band 9.23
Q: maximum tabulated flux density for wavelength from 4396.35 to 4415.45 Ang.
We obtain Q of 10.5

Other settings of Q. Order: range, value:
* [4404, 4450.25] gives 12.6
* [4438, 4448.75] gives 10.4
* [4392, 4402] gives 12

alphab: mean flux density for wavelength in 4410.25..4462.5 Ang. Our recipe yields 8.88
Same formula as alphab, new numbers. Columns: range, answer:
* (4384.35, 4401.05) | 9.33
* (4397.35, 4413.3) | 8.5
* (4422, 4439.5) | 9.31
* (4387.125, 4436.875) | 9.11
